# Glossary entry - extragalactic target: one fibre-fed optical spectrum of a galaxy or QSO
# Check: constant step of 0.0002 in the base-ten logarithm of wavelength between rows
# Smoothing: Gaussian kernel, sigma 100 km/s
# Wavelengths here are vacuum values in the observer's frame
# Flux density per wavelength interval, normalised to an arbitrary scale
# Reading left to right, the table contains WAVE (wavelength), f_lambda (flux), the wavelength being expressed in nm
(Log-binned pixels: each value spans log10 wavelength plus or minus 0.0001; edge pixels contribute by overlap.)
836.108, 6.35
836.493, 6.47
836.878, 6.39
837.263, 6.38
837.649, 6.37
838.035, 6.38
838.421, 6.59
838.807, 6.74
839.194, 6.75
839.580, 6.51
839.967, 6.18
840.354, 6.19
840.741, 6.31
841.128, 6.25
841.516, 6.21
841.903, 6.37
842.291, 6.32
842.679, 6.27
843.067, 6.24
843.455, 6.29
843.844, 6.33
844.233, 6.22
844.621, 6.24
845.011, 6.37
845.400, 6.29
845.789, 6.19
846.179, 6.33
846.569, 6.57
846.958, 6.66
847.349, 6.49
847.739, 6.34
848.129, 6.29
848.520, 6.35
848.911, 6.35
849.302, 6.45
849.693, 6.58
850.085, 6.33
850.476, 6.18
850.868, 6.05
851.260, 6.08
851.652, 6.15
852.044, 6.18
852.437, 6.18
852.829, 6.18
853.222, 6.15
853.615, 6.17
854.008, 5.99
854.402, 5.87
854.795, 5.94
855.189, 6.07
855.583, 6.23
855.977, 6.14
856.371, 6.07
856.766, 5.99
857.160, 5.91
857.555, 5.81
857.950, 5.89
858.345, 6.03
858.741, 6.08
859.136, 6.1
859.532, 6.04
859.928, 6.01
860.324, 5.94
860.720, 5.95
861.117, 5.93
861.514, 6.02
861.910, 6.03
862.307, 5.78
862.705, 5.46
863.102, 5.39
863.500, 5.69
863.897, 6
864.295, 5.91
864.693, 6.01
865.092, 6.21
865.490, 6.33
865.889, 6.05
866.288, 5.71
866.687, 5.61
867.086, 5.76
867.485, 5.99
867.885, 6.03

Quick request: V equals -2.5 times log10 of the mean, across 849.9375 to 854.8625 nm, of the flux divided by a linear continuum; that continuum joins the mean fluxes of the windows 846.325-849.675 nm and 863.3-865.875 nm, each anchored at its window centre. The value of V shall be 0.04 mag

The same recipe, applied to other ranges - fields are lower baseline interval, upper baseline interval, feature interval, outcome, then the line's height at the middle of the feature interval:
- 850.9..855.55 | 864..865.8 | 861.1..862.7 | 0.04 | 6.1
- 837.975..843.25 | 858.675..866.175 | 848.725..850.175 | -0.04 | 6.2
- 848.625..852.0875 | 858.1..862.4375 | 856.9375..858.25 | 0.03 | 6.07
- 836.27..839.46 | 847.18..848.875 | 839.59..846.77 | 0.02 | 6.43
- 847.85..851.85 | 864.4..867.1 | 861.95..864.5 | 0.05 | 6.02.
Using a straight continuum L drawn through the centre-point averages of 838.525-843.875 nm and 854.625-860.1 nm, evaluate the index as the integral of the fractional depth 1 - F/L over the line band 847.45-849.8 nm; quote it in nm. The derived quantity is -0.07 nm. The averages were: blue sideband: 6.36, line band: 6.39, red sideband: 6.02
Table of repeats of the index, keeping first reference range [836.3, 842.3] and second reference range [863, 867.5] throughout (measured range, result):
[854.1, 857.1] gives 0.02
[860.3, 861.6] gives 0.00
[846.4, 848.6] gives -0.07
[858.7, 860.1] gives -0.01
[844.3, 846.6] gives -0.01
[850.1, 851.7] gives 0.01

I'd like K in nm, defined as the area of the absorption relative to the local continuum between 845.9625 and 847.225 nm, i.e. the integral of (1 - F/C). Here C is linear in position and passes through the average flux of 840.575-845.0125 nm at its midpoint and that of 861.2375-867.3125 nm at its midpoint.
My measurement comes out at -0.06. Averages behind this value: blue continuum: 6.28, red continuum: 5.87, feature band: 6.51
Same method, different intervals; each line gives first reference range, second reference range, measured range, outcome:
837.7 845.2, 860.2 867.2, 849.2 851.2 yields -0.04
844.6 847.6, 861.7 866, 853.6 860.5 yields 0.09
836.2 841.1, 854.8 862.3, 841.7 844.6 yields 0.02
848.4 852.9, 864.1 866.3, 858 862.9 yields 0.14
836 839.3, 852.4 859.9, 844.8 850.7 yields -0.13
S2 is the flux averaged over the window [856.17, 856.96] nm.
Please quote 6.03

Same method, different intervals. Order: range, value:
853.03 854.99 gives 6.02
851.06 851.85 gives 6.12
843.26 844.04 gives 6.31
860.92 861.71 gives 5.97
